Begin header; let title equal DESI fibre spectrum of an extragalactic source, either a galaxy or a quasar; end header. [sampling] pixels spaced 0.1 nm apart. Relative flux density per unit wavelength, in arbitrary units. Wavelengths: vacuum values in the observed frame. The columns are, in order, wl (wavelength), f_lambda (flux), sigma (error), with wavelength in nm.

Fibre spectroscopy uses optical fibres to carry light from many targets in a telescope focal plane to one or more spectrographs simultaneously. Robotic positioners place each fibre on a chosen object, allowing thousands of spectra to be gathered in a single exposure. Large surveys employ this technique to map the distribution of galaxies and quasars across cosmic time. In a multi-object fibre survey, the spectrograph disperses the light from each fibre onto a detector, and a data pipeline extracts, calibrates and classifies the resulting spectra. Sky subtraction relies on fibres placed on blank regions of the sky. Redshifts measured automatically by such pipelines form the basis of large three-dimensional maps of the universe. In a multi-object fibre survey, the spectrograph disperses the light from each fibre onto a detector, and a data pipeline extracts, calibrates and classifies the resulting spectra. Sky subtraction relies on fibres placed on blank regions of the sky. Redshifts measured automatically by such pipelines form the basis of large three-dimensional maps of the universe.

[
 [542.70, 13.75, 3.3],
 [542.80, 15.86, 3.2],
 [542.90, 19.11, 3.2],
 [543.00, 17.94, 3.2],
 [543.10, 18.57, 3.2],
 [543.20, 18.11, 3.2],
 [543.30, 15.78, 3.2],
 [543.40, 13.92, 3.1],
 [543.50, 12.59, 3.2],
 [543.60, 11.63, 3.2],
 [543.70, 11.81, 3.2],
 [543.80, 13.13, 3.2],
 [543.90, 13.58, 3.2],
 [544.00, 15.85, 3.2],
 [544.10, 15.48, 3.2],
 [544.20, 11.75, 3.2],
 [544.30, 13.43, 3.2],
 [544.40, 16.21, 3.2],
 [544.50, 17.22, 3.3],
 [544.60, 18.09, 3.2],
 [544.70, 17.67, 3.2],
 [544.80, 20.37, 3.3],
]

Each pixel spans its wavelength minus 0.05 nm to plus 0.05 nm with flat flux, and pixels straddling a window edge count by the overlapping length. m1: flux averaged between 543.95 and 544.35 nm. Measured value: 14.1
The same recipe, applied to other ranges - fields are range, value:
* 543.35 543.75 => 12.5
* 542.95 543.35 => 17.6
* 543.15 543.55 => 15.1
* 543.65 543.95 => 12.8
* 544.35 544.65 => 17.2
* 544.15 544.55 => 14.7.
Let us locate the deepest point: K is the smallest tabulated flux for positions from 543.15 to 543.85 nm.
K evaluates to 11.63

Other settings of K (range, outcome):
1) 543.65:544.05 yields 11.81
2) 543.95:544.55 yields 11.75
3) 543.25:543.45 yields 13.92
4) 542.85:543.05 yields 17.94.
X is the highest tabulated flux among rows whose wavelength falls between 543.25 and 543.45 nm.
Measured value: 15.78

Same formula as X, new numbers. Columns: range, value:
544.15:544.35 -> 13.43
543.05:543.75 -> 18.57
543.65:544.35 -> 15.85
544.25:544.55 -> 17.22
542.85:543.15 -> 19.11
